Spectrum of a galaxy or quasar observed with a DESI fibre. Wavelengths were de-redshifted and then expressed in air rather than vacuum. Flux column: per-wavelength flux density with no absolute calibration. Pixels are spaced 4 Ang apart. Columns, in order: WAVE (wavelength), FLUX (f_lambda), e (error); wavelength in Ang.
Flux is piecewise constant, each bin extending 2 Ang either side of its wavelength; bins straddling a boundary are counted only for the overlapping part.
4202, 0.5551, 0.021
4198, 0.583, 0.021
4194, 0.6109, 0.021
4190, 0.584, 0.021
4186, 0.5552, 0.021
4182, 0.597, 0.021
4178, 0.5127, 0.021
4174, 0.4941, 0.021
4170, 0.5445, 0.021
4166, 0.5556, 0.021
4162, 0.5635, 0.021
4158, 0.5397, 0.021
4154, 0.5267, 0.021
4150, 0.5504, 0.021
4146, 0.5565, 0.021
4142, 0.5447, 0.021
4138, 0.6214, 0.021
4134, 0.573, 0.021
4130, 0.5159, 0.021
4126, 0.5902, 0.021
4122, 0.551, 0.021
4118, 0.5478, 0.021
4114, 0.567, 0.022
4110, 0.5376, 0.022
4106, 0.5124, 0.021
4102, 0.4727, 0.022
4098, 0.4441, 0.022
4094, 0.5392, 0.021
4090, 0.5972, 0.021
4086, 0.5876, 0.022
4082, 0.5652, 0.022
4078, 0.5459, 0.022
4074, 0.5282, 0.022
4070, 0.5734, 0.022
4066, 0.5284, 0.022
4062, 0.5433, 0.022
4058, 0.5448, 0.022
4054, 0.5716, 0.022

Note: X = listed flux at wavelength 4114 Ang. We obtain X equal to 0.567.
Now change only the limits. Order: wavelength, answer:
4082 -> 0.5652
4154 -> 0.5267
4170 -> 0.5445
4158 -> 0.5397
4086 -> 0.5876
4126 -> 0.5902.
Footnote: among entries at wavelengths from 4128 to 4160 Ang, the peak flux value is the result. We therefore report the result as 0.6214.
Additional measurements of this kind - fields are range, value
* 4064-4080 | 0.5734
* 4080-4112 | 0.5972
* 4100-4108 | 0.5124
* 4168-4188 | 0.597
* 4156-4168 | 0.5635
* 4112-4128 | 0.5902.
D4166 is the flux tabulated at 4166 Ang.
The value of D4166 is 0.5556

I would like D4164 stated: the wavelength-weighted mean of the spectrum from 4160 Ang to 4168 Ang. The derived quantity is 0.56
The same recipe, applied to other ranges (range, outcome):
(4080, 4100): 0.547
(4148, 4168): 0.547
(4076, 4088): 0.566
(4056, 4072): 0.547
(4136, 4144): 0.583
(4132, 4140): 0.597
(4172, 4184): 0.535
